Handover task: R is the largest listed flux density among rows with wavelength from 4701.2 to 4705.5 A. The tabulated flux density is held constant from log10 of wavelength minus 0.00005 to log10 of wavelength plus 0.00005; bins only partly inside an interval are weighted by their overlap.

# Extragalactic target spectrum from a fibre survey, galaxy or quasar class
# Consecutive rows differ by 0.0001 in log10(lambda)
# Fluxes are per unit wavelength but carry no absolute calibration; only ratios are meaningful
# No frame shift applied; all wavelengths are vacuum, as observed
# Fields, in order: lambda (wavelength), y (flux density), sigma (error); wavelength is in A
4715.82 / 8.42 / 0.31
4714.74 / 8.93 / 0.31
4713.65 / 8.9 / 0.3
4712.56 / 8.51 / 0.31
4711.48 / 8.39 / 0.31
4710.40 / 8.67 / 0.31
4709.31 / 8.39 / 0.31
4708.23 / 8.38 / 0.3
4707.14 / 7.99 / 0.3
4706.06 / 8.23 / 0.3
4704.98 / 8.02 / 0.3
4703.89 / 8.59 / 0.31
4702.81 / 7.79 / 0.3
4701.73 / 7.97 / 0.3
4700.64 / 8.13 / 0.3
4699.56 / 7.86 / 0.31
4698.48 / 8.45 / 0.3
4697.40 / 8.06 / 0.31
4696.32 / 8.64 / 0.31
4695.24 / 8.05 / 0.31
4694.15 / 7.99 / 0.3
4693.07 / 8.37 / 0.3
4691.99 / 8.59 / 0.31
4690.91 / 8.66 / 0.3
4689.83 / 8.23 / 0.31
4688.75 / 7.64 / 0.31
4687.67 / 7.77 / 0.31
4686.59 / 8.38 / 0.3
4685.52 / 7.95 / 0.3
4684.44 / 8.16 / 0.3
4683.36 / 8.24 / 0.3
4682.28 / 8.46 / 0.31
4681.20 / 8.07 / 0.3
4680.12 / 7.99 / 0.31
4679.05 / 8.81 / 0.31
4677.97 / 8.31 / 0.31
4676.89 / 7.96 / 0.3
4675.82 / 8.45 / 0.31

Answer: 8.59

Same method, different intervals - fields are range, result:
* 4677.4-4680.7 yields 8.81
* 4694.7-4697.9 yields 8.64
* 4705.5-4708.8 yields 8.38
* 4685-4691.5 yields 8.66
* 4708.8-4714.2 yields 8.9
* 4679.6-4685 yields 8.46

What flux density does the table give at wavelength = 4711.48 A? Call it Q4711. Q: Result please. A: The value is 8.39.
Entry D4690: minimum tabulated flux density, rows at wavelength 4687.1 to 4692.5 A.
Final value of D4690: 7.64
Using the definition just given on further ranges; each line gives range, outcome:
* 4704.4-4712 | 7.99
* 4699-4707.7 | 7.79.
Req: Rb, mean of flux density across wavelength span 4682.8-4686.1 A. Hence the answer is 8.13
